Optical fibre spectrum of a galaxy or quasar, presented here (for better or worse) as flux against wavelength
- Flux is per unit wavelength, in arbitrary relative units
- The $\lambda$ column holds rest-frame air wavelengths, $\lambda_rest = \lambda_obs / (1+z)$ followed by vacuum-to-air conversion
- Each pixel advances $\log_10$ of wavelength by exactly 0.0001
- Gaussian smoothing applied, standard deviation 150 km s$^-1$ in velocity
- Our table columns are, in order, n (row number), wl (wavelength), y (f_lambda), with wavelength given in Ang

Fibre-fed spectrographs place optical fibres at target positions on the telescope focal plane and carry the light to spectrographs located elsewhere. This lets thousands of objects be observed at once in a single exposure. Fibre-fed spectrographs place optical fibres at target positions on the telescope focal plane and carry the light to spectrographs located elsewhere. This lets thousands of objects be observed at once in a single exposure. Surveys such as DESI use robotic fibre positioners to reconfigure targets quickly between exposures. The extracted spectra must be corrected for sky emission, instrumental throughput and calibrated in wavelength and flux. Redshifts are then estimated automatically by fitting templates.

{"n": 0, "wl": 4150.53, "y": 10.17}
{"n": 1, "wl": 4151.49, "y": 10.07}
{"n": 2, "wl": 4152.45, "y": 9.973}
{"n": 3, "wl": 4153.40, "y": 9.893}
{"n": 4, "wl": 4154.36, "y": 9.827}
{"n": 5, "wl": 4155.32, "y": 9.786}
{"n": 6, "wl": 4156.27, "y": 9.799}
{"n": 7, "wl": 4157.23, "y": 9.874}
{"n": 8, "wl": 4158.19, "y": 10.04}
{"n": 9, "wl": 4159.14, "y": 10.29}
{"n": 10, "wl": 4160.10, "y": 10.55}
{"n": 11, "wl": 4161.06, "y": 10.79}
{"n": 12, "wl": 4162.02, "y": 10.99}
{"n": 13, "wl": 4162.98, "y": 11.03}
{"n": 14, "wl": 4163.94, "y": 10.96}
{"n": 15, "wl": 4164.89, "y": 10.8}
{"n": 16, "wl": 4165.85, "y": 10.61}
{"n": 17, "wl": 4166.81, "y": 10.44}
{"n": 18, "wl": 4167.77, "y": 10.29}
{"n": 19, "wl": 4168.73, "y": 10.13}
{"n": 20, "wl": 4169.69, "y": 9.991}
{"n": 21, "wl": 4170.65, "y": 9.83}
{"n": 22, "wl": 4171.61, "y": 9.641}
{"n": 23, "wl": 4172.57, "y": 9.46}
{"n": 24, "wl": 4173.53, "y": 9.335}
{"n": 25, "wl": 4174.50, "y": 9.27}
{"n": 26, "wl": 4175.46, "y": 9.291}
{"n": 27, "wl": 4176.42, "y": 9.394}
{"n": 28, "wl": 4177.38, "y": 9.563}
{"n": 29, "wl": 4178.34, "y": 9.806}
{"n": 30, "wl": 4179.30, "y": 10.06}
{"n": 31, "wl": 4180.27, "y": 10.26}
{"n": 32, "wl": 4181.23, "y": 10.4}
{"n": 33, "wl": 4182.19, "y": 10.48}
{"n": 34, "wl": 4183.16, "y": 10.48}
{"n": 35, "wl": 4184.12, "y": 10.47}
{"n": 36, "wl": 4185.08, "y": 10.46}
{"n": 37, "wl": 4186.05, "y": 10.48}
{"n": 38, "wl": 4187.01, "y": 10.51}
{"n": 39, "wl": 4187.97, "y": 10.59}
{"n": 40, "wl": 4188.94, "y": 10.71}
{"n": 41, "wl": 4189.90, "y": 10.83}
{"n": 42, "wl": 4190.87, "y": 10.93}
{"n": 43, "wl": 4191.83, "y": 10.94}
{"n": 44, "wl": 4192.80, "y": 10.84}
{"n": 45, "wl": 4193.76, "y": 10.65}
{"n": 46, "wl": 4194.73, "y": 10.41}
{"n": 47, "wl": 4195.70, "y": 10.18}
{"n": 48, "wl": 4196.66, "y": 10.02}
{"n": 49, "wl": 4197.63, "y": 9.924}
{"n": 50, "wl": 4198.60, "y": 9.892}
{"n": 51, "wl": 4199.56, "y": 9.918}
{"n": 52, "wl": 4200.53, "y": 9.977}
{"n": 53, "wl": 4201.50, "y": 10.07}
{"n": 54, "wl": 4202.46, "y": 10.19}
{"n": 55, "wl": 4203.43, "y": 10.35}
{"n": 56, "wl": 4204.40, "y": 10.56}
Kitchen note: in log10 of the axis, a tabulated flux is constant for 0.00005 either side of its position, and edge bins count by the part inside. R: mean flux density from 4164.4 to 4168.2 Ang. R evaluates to 10.6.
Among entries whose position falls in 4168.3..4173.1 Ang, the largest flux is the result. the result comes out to 10.13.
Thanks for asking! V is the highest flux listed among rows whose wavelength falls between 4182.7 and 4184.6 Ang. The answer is 10.48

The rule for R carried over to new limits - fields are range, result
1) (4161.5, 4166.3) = 10.9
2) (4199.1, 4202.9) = 10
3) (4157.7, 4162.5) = 10.5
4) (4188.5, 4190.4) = 10.8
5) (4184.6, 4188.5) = 10.5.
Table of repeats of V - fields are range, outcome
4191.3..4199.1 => 10.94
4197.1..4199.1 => 9.924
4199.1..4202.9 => 10.19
